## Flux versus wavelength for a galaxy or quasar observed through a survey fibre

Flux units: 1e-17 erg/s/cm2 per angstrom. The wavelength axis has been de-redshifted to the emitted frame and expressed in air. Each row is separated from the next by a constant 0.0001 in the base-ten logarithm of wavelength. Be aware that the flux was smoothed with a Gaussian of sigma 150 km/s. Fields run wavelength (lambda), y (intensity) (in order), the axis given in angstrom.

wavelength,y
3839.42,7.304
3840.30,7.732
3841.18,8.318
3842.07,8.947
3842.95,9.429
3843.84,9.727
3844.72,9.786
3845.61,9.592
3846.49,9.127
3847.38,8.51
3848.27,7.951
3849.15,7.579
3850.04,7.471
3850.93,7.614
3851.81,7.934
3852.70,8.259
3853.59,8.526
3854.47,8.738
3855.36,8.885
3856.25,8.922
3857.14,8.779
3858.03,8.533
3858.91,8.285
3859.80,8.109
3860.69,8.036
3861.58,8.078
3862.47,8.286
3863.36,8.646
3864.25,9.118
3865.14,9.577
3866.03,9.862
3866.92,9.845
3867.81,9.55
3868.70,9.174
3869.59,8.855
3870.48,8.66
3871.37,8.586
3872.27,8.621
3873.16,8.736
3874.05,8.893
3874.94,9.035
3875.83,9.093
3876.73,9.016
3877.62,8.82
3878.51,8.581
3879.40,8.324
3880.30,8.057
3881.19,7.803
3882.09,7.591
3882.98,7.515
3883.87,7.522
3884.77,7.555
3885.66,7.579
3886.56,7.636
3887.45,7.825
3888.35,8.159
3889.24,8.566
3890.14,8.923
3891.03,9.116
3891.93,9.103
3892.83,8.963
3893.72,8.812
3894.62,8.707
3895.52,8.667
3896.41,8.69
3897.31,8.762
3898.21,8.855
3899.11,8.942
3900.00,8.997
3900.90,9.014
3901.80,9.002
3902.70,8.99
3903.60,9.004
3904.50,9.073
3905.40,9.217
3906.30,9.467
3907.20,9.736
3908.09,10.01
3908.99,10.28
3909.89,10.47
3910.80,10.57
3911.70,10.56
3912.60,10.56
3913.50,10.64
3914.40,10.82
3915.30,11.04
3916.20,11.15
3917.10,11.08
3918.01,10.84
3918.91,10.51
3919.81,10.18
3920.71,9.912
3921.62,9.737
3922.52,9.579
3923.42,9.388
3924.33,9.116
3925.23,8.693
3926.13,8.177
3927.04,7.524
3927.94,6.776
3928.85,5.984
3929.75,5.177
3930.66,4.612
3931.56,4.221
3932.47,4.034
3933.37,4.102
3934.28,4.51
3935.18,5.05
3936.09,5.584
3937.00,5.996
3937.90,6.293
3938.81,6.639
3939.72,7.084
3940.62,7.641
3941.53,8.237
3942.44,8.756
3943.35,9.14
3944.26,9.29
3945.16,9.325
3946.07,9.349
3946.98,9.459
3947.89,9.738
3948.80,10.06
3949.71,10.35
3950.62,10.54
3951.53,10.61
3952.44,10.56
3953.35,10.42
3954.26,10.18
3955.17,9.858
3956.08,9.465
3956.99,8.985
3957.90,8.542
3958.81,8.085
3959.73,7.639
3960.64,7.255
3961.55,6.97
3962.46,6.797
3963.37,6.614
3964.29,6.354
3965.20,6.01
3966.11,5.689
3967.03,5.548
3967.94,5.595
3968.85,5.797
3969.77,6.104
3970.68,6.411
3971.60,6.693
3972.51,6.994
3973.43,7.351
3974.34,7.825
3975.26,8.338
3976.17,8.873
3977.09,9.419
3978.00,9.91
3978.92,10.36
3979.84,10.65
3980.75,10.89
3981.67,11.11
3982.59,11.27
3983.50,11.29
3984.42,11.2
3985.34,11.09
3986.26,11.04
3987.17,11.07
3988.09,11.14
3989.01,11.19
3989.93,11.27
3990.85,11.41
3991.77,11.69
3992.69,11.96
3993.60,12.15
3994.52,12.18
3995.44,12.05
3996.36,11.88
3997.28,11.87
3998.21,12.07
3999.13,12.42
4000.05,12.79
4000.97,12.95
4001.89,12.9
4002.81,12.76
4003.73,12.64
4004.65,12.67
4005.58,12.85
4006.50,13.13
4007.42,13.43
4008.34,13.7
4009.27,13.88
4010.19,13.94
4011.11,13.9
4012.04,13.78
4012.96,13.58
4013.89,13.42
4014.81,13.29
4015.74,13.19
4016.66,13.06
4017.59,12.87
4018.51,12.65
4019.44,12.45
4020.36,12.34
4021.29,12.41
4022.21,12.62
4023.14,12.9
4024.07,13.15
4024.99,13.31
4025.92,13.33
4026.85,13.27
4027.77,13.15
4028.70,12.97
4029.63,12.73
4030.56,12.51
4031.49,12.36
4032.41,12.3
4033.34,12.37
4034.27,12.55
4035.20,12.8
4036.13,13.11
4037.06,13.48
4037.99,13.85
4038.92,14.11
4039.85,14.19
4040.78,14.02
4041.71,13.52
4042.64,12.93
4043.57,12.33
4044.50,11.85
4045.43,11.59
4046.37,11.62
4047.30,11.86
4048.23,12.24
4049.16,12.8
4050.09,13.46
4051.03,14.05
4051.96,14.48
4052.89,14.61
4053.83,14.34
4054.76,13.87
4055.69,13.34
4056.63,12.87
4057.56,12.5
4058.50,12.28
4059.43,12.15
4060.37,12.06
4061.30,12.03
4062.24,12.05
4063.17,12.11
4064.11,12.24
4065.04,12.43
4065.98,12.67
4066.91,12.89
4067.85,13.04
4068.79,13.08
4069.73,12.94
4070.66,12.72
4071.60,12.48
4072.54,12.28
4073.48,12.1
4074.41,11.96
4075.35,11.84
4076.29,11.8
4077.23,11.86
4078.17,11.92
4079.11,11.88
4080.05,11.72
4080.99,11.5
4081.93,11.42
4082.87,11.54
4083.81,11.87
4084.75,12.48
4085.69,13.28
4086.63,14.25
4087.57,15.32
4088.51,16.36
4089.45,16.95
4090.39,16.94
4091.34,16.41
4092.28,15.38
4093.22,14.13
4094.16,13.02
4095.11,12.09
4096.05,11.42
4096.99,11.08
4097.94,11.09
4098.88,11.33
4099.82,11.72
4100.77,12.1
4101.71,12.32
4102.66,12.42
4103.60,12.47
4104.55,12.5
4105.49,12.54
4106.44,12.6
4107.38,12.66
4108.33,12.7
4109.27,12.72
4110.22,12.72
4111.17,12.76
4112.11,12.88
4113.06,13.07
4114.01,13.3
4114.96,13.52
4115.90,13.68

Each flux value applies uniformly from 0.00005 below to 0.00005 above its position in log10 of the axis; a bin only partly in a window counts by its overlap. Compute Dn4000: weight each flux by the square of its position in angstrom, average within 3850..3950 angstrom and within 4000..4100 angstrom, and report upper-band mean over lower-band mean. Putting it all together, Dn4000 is 1.63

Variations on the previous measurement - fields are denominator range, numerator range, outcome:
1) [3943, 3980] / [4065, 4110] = 1.63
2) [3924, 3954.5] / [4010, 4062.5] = 1.76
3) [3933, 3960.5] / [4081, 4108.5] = 1.68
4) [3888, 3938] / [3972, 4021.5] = 1.43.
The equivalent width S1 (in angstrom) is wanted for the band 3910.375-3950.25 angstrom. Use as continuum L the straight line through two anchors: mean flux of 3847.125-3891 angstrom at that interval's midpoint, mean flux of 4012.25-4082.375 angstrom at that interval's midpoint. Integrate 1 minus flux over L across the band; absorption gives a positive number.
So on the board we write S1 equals 6.2 angstrom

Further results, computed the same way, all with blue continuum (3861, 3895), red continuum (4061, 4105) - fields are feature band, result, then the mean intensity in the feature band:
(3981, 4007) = -2.3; 11.9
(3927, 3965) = 8.7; 7.7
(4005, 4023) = -2.9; 13.2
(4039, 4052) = -1.0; 12.9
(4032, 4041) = -1.1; 13.3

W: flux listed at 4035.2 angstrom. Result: 12.8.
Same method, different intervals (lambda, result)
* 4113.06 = 13.07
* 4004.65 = 12.67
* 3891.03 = 9.116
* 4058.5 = 12.28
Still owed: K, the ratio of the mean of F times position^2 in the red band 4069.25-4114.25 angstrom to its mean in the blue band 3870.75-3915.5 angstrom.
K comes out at 1.58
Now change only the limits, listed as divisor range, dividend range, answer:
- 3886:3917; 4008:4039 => 1.48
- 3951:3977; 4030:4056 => 1.76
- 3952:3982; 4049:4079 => 1.65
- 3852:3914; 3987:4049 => 1.54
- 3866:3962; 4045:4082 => 1.56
